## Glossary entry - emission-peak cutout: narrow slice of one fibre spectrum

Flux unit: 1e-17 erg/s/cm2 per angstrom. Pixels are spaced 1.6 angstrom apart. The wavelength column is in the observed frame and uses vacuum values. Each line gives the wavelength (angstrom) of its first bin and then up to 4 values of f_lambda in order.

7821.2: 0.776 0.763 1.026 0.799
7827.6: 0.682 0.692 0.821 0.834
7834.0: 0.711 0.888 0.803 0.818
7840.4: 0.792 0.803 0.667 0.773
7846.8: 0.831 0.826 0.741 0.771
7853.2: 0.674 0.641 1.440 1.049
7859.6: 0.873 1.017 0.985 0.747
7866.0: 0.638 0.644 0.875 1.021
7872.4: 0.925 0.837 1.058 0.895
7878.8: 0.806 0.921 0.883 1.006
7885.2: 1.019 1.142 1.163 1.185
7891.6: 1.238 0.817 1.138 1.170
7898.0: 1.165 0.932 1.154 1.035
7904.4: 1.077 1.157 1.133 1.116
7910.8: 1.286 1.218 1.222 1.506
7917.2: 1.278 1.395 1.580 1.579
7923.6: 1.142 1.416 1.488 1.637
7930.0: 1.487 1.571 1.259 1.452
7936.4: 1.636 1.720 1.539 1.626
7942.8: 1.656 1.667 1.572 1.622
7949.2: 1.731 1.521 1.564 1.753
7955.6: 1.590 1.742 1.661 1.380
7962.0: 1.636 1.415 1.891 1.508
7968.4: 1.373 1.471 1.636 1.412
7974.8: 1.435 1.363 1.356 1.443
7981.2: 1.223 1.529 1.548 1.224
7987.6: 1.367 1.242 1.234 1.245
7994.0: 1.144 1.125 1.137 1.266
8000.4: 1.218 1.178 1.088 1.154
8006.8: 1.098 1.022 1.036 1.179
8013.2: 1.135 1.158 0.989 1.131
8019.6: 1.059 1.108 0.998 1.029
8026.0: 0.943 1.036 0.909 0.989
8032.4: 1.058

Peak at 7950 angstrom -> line Mg II 2798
